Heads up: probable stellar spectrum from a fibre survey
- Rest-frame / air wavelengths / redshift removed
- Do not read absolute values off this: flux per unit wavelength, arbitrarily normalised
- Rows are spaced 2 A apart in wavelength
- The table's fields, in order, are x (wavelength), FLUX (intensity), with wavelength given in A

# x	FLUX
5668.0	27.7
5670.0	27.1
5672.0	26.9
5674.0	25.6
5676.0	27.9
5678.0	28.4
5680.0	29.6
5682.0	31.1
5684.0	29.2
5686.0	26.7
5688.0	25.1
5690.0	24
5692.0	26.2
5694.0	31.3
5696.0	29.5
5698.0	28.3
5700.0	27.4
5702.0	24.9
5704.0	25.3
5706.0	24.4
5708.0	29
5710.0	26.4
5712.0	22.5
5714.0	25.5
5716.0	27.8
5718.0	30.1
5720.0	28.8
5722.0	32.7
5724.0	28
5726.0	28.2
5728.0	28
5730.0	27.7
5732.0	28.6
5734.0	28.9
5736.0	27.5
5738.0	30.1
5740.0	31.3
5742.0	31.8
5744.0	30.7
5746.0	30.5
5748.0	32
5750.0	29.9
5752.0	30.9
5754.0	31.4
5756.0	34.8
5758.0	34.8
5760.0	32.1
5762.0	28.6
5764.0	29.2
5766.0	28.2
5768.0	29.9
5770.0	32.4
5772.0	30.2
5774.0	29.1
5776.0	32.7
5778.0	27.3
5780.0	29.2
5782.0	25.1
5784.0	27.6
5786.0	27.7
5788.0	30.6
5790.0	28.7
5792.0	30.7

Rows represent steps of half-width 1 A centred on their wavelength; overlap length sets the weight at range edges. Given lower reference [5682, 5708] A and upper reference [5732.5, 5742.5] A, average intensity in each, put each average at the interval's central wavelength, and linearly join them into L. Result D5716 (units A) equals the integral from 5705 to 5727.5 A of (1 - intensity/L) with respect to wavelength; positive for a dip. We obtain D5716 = 0.7 A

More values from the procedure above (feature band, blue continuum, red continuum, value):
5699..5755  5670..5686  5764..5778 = 1.2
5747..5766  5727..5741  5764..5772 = -1.1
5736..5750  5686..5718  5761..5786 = -1.3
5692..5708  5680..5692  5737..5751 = 0.5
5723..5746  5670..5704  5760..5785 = -0.6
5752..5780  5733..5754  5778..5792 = -1.4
